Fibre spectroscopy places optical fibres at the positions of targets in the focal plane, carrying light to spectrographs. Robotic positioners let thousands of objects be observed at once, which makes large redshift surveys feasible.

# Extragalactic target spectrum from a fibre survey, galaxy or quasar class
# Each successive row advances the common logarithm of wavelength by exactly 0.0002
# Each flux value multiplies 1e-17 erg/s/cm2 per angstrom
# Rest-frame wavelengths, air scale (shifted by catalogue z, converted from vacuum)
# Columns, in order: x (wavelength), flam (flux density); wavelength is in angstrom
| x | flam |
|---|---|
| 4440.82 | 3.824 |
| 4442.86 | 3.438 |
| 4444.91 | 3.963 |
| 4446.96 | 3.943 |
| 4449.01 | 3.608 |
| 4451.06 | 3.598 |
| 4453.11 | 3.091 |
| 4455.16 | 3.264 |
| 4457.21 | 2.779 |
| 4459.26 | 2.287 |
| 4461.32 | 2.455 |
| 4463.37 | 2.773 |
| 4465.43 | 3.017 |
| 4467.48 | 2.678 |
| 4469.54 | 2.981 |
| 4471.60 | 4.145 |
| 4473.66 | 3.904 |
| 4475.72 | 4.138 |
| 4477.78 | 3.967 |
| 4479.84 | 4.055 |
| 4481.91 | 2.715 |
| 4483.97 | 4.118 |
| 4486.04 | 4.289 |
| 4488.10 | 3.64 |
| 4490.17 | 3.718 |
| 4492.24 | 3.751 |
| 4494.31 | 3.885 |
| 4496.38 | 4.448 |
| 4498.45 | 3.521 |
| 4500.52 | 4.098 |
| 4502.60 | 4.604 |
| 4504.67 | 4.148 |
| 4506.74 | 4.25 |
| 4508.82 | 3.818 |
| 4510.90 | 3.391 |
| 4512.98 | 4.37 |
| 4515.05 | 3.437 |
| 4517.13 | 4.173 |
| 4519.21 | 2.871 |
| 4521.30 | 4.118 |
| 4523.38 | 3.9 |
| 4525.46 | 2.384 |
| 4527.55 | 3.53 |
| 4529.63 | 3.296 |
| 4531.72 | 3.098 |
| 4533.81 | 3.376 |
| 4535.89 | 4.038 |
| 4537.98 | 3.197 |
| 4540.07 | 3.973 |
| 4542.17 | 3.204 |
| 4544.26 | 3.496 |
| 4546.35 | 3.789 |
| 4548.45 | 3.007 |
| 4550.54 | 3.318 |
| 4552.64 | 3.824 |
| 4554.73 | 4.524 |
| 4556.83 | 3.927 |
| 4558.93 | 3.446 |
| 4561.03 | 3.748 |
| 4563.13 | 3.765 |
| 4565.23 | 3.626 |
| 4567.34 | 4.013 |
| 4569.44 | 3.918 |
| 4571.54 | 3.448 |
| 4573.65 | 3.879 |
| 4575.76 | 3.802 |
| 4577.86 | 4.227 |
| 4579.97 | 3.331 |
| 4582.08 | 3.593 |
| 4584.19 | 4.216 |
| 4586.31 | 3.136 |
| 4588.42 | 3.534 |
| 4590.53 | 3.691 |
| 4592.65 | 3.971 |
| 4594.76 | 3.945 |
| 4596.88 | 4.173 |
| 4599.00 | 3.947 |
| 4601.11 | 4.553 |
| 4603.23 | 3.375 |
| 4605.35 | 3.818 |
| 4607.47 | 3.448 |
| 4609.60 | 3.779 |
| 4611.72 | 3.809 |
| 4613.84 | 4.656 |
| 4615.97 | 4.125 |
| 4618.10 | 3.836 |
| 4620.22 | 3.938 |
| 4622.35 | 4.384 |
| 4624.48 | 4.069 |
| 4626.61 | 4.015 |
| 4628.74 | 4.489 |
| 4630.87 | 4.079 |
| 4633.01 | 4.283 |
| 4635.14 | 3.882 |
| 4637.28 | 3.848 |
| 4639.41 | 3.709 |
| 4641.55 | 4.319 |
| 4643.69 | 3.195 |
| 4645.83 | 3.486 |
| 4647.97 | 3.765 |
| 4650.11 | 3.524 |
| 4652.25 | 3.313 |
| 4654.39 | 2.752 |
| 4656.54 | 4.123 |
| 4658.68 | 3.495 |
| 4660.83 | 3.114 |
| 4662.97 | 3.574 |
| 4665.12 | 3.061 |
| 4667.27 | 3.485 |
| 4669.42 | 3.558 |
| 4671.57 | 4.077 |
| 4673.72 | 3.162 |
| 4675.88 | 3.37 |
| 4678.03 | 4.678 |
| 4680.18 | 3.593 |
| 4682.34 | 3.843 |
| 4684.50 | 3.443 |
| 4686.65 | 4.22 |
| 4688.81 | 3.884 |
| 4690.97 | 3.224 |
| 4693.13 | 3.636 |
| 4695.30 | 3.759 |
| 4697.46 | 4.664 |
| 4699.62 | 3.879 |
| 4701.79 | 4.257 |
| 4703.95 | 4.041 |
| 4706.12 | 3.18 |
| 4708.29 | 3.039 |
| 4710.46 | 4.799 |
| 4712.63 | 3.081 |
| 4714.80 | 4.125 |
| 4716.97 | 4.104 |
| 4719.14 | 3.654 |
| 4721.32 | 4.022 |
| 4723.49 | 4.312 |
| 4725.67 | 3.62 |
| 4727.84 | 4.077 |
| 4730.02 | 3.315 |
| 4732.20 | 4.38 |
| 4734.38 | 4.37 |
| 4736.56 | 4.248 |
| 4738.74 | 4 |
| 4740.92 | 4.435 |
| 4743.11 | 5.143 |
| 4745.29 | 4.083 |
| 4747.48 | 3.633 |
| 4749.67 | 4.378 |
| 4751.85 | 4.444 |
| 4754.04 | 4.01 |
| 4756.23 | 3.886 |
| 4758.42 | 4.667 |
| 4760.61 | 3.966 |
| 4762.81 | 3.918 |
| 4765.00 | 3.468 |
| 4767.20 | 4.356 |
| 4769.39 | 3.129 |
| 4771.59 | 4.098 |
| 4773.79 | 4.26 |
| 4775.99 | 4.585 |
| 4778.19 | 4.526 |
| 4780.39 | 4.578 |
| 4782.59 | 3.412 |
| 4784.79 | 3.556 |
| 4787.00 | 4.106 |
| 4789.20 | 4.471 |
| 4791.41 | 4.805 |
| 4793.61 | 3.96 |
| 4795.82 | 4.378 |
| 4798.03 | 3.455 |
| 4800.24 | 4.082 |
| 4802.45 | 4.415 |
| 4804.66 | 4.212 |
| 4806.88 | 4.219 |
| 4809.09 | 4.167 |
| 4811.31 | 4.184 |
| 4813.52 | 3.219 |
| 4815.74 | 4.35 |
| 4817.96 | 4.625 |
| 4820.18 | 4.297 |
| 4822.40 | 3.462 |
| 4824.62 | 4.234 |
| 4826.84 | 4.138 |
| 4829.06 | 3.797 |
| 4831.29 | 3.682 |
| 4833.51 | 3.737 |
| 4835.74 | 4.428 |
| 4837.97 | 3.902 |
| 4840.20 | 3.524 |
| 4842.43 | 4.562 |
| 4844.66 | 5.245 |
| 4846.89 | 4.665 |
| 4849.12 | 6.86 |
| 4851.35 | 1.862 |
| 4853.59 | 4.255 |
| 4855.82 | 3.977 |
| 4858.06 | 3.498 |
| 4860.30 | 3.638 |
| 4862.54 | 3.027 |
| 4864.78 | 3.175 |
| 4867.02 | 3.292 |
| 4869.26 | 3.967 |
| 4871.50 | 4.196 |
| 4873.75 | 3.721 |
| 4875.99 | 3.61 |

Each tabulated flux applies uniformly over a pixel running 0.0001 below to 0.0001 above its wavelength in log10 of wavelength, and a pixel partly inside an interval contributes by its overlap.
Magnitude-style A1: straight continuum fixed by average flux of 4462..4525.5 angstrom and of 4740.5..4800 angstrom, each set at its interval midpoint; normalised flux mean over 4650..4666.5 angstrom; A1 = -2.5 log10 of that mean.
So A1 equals 0.18 mag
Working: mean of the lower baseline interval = 3.73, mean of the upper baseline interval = 4.13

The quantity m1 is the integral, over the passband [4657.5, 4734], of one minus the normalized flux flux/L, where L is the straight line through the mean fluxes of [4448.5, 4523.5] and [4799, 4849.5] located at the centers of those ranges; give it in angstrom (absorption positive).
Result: 4.3 angstrom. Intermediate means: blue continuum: 3.62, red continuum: 4.22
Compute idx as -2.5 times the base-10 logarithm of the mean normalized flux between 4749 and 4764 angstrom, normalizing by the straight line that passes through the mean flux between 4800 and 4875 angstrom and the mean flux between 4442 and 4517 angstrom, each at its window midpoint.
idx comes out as -0.066 mag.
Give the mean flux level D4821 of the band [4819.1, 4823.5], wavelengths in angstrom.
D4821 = 3.88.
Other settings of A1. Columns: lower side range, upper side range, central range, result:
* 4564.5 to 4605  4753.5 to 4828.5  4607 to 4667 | 0.03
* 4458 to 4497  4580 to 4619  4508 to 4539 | 0.03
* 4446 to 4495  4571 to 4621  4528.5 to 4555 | 0.05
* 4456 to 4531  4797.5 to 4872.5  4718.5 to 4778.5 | -0.05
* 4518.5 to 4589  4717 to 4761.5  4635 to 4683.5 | 0.09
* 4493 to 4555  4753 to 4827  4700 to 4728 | 0.03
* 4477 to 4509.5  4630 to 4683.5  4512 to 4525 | 0.04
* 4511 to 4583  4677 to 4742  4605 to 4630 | -0.08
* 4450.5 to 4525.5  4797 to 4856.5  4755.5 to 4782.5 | -0.01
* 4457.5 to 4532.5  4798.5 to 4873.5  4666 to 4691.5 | 0.03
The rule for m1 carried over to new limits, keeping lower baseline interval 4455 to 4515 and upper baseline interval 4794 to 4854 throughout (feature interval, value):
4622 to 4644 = -1.1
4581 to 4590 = 0.4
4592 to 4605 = -0.6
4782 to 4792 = 0.1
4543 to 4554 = 0.6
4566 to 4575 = -0.1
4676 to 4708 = 0.8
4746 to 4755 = -0.2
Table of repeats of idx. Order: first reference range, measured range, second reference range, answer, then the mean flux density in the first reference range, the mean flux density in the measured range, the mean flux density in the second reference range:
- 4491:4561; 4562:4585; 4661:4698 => -0.03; 3.7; 3.8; 3.69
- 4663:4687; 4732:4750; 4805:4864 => -0.12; 3.66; 4.29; 4.06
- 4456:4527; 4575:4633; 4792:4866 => -0.05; 3.61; 3.93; 4.04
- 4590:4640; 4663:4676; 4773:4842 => 0.16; 4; 3.47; 4.09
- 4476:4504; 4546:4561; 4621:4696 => 0.04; 3.92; 3.69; 3.73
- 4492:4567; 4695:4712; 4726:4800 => 0.02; 3.71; 3.94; 4.12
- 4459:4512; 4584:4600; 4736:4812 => 0.01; 3.67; 3.8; 4.15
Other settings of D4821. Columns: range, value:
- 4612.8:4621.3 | 4.14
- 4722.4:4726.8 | 3.97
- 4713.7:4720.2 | 3.96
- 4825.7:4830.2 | 3.97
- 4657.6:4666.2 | 3.31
